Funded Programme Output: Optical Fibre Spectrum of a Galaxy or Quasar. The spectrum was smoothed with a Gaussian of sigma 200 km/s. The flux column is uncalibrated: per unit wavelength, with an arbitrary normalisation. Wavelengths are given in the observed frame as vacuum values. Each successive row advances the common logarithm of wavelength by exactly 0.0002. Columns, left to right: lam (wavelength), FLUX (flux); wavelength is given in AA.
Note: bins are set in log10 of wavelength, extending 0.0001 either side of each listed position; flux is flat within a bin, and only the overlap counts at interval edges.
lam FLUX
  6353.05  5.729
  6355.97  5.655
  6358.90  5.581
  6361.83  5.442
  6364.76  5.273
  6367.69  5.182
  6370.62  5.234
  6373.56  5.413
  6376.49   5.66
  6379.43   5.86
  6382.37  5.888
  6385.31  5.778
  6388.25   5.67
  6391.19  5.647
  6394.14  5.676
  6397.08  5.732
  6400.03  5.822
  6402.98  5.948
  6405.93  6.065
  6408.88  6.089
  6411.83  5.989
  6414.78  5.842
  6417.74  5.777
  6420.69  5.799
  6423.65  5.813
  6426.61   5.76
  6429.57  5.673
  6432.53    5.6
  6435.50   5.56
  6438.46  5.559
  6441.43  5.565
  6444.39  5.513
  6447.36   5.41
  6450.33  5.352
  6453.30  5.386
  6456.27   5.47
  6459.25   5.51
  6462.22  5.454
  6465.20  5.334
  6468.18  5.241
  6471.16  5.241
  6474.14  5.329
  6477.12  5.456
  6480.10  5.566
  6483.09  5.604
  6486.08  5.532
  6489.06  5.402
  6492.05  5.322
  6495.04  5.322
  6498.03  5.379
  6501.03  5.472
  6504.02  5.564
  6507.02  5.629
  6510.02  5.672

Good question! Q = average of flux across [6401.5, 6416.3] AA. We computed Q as 5.99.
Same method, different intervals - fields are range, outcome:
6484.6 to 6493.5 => 5.42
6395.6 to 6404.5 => 5.83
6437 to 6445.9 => 5.55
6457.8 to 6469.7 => 5.38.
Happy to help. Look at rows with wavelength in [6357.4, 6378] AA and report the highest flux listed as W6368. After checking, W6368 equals 5.66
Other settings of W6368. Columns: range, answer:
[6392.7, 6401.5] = 5.822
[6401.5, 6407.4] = 6.065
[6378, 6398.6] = 5.888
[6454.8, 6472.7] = 5.51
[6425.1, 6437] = 5.76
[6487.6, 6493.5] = 5.402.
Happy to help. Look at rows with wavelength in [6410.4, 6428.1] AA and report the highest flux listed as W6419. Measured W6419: 5.989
